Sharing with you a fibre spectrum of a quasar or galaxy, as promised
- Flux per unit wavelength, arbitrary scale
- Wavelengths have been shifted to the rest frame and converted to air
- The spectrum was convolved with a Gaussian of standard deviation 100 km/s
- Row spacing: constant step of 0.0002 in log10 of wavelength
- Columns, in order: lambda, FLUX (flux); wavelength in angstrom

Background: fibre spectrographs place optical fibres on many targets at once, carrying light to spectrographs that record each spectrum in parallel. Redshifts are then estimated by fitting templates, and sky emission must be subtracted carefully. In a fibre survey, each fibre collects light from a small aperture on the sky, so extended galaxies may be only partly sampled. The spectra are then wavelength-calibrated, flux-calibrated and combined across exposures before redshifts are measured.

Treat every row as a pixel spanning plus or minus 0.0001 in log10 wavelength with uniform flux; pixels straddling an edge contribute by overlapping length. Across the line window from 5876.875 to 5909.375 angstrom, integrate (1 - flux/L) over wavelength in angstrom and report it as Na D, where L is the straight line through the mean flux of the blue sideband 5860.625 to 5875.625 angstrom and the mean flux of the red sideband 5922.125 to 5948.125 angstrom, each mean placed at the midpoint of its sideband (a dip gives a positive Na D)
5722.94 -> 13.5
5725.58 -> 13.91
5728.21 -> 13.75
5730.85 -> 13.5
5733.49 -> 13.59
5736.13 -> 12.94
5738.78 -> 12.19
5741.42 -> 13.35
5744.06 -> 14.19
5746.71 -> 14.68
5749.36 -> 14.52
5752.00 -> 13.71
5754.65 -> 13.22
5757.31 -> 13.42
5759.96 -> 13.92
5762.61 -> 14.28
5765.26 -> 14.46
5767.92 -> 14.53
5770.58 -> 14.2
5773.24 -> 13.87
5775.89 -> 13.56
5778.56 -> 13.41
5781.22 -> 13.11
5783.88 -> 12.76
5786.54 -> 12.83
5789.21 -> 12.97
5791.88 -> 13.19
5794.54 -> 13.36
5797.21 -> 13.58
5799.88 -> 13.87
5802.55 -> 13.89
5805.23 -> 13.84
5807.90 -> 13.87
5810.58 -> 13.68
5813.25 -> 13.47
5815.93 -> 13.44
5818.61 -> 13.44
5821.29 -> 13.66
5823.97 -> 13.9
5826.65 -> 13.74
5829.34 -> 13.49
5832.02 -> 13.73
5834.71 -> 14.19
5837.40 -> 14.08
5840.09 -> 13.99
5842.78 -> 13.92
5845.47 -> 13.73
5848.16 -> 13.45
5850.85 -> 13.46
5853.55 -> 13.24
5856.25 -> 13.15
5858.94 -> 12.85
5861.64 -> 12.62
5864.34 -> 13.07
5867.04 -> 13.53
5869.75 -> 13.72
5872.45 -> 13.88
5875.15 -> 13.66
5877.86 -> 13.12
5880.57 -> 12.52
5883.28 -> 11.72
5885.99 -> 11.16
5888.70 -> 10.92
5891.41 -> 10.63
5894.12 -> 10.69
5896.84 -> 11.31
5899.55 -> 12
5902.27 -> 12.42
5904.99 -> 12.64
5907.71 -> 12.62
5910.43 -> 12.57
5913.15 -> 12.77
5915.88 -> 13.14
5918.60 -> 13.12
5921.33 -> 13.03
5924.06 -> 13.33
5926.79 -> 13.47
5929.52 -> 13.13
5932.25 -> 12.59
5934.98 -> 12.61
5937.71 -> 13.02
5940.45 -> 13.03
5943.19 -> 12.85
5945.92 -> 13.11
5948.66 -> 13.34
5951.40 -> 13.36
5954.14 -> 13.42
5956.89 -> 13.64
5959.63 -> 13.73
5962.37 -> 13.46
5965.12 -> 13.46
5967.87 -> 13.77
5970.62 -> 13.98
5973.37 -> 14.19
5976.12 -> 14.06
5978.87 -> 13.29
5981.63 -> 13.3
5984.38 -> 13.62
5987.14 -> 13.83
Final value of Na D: 3.59 angstrom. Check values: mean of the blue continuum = 13.4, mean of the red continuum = 13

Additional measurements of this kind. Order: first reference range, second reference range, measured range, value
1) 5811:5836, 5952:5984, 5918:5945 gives 1.27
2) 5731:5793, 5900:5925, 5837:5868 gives -0.66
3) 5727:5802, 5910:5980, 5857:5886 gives 0.96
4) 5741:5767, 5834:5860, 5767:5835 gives 1.06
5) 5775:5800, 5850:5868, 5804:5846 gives -1.89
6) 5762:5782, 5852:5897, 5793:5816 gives -0.34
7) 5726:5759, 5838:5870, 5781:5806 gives 0.31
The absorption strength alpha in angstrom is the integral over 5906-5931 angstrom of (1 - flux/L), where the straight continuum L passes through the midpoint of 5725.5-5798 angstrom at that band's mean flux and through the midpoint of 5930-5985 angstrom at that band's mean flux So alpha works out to 0.8 angstrom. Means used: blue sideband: 13.6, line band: 13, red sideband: 13.4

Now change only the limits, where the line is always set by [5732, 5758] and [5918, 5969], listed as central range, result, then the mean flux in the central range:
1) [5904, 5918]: 0.5 angstrom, 12.8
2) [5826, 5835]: -0.2 angstrom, 13.7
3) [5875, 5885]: 0.6 angstrom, 12.6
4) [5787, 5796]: 0.2 angstrom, 13.1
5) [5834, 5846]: -0.5 angstrom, 14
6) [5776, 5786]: 0.3 angstrom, 13.1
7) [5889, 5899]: 1.8 angstrom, 11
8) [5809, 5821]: -0.1 angstrom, 13.5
